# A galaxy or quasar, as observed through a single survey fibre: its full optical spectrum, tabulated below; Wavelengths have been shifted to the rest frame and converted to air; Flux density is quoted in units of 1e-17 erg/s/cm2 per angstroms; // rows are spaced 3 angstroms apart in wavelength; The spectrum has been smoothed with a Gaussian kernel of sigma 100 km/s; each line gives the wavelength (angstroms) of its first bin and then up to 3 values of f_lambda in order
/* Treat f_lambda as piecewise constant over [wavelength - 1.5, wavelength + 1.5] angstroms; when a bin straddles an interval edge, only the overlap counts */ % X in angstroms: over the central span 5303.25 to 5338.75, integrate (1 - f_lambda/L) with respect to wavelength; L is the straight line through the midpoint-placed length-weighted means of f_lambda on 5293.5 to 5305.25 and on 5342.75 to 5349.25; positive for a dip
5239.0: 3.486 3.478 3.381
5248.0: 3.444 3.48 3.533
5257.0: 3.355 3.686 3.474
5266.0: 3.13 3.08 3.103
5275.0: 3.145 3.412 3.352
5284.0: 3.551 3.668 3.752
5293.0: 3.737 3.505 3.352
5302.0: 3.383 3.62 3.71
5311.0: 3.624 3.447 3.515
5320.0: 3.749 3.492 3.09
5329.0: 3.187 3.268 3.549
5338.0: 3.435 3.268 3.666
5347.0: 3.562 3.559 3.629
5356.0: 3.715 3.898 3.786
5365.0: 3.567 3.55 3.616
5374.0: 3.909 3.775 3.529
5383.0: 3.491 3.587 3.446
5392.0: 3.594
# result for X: 0.59 angstroms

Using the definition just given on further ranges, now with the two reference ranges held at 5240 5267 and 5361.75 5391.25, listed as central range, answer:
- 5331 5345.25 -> 0.5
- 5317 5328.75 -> 0.4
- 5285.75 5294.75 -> -0.6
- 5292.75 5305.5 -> 0.1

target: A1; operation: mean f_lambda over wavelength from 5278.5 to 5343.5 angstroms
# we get 3.49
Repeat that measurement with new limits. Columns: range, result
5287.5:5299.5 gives 3.61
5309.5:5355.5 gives 3.47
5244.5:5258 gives 3.45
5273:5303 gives 3.48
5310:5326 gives 3.52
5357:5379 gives 3.72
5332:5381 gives 3.62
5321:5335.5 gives 3.32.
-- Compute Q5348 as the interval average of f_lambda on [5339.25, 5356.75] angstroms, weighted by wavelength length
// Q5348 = 3.56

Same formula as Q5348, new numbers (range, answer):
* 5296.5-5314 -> 3.53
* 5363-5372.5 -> 3.59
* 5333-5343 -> 3.42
